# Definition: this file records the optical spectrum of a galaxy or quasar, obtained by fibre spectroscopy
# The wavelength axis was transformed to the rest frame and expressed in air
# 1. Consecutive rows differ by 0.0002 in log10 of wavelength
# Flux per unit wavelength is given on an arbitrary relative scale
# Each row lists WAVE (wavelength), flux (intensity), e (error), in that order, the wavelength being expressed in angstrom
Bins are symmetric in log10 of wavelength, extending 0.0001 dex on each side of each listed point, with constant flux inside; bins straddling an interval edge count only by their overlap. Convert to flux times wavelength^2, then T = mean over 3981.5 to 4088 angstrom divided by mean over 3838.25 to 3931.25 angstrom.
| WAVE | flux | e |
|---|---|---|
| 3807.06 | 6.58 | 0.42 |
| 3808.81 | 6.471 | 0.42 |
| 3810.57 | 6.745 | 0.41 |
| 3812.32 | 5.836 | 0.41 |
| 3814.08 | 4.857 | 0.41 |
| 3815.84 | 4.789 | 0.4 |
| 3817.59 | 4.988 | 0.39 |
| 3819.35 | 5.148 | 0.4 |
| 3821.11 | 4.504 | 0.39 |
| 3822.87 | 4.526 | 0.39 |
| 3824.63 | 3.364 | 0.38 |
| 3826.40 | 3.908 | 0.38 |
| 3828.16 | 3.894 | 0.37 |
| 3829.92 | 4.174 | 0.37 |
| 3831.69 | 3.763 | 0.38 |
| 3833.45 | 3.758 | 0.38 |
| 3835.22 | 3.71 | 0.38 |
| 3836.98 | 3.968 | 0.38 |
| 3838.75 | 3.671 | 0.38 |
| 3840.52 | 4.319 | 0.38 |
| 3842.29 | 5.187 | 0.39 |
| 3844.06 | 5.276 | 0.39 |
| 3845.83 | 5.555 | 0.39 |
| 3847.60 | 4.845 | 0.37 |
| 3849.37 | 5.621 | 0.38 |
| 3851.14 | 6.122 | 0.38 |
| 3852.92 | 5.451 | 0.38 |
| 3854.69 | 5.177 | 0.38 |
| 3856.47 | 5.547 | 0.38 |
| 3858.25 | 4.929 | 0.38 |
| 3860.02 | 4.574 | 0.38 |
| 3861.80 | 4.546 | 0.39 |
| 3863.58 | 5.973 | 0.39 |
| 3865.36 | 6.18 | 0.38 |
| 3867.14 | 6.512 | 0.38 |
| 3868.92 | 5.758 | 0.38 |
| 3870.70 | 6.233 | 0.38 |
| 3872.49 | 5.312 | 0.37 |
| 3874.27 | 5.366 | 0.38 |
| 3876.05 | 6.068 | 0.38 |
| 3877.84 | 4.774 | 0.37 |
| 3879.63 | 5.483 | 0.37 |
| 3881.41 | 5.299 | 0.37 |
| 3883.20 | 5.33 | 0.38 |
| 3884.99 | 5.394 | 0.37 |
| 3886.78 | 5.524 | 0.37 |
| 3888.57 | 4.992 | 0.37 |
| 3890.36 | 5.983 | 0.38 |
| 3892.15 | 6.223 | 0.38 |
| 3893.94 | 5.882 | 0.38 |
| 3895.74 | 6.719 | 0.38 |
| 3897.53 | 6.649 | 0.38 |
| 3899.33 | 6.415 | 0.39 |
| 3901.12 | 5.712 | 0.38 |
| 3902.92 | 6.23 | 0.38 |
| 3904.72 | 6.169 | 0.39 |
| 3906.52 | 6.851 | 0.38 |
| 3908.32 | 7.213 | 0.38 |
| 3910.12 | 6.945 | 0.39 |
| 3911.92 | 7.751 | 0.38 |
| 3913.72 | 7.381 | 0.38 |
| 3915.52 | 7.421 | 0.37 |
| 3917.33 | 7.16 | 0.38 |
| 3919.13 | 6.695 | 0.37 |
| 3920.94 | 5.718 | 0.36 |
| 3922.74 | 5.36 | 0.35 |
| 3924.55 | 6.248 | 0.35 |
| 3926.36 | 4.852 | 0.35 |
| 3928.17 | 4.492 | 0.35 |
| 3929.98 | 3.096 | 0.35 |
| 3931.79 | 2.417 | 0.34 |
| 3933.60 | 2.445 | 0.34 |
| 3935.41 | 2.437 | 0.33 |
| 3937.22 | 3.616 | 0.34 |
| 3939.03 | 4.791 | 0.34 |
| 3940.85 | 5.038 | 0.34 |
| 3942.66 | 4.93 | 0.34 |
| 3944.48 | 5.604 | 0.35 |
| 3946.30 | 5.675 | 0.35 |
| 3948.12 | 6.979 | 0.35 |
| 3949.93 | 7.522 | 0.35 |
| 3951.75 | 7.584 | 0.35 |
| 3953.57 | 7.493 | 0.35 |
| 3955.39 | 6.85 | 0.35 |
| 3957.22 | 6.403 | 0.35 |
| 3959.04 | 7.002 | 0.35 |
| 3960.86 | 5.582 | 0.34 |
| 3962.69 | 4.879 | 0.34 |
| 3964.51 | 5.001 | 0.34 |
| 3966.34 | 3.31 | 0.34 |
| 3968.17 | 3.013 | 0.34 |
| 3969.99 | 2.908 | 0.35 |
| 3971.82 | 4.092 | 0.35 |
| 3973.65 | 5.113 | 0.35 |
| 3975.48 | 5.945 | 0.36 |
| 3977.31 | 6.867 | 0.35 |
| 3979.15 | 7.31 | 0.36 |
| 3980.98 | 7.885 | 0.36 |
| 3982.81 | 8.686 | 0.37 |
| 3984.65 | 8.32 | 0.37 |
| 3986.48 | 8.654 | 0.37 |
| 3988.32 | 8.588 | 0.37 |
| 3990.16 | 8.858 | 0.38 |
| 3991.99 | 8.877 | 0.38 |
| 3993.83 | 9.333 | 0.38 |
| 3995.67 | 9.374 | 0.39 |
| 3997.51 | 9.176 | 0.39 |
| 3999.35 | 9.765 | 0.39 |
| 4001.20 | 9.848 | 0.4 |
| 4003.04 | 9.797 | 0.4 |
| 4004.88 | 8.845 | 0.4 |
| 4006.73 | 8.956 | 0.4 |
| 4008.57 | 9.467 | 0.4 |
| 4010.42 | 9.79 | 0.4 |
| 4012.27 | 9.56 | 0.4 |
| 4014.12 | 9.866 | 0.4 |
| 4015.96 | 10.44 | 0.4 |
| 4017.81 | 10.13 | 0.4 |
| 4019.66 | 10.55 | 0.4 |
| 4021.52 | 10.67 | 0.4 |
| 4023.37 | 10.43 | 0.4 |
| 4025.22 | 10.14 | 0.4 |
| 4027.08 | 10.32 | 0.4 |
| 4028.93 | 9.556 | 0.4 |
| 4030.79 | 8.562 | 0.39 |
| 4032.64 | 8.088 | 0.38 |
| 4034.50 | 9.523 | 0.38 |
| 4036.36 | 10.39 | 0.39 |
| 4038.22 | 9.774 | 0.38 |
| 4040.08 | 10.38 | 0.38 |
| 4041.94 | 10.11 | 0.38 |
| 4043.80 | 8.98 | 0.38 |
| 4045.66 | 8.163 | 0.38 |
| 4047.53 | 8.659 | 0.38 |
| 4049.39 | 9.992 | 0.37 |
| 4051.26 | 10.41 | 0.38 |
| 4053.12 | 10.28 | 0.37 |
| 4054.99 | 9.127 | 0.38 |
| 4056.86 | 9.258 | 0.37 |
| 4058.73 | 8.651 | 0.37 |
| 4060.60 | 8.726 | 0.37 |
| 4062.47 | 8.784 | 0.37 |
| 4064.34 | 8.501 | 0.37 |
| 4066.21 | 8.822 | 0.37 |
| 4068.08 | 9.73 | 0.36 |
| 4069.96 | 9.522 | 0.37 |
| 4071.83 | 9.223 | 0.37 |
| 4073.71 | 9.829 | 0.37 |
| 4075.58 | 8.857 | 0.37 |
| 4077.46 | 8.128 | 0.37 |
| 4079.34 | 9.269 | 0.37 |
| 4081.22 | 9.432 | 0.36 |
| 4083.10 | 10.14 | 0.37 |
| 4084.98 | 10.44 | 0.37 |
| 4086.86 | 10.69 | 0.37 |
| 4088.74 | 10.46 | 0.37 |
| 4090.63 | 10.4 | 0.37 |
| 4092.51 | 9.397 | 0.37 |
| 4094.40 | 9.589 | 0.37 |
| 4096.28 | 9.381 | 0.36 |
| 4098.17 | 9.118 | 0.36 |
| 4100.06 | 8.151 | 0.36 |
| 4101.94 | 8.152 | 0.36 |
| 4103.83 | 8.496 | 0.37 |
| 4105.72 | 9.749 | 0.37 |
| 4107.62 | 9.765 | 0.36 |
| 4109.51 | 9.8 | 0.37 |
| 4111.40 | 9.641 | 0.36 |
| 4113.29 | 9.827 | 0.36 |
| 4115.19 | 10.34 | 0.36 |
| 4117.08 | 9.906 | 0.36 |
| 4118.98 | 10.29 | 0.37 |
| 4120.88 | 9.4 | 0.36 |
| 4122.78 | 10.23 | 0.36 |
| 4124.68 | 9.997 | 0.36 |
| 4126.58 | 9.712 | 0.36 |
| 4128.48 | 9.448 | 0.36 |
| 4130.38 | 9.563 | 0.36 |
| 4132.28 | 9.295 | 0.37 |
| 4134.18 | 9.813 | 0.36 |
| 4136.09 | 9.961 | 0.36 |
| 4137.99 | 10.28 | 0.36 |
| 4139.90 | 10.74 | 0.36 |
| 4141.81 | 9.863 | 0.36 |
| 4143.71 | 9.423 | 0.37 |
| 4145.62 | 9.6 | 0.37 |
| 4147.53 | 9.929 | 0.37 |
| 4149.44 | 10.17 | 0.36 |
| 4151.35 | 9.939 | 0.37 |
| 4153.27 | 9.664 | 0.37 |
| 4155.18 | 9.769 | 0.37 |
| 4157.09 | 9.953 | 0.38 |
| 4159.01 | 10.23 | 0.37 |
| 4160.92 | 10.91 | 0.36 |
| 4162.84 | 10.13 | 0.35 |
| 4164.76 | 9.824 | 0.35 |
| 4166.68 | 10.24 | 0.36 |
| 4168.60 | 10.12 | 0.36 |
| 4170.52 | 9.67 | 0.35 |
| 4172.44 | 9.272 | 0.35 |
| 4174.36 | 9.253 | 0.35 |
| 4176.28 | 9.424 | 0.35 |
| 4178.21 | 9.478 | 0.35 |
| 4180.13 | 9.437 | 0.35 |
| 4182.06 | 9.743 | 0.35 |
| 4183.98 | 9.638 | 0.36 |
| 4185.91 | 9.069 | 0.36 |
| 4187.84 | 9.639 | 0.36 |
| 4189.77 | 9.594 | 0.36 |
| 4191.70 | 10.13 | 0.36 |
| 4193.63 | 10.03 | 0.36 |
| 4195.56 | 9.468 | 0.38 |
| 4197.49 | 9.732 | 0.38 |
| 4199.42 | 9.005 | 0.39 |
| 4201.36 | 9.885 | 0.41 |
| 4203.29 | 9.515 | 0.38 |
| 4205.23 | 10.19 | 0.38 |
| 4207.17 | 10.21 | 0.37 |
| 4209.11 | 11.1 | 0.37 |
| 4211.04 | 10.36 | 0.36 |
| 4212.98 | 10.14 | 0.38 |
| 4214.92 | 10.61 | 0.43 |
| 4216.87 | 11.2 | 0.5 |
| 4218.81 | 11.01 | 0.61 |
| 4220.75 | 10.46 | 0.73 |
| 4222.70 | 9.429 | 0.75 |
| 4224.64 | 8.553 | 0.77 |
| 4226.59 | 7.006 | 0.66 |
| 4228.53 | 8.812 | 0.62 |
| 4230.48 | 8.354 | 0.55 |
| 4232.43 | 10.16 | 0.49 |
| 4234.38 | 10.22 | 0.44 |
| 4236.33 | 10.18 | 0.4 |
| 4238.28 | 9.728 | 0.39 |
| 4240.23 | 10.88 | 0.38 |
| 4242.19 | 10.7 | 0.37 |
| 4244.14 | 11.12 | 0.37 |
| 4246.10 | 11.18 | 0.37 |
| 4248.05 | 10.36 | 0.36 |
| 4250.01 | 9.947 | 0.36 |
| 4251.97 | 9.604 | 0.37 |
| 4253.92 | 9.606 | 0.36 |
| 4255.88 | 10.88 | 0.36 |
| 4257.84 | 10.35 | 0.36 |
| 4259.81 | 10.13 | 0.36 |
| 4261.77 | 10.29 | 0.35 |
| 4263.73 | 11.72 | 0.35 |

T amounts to 1.8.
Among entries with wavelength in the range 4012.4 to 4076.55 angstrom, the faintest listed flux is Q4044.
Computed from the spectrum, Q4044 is 8.088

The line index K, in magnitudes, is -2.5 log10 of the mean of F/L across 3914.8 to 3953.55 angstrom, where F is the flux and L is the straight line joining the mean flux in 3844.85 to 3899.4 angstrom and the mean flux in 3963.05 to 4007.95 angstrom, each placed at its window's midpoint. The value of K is 0.24 mag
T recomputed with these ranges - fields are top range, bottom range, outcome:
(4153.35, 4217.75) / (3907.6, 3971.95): 2.05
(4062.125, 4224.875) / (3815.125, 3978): 2.06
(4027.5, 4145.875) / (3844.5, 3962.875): 1.83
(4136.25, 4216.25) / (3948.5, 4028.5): 1.35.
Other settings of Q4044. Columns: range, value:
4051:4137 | 8.128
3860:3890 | 4.546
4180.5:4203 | 9.005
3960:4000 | 2.908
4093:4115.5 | 8.151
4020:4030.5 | 9.556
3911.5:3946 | 2.417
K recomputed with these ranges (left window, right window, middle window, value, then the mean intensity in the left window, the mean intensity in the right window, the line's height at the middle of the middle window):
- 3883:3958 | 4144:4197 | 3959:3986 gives 0.163 mag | 5.82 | 9.78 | 6.64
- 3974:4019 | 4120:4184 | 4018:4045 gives -0.081 mag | 8.9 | 9.83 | 9.11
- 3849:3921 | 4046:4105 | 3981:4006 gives -0.147 mag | 5.99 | 9.33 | 7.89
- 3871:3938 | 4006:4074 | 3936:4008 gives 0.115 mag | 5.62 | 9.55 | 7.58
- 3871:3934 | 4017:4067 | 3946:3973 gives 0.279 mag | 5.79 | 9.52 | 7.31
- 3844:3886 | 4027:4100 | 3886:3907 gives 0.001 mag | 5.48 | 9.43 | 6.1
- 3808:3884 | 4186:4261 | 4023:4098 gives -0.207 mag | 5.06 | 9.98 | 7.85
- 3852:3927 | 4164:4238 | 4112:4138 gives -0.120 mag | 5.96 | 9.74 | 8.82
